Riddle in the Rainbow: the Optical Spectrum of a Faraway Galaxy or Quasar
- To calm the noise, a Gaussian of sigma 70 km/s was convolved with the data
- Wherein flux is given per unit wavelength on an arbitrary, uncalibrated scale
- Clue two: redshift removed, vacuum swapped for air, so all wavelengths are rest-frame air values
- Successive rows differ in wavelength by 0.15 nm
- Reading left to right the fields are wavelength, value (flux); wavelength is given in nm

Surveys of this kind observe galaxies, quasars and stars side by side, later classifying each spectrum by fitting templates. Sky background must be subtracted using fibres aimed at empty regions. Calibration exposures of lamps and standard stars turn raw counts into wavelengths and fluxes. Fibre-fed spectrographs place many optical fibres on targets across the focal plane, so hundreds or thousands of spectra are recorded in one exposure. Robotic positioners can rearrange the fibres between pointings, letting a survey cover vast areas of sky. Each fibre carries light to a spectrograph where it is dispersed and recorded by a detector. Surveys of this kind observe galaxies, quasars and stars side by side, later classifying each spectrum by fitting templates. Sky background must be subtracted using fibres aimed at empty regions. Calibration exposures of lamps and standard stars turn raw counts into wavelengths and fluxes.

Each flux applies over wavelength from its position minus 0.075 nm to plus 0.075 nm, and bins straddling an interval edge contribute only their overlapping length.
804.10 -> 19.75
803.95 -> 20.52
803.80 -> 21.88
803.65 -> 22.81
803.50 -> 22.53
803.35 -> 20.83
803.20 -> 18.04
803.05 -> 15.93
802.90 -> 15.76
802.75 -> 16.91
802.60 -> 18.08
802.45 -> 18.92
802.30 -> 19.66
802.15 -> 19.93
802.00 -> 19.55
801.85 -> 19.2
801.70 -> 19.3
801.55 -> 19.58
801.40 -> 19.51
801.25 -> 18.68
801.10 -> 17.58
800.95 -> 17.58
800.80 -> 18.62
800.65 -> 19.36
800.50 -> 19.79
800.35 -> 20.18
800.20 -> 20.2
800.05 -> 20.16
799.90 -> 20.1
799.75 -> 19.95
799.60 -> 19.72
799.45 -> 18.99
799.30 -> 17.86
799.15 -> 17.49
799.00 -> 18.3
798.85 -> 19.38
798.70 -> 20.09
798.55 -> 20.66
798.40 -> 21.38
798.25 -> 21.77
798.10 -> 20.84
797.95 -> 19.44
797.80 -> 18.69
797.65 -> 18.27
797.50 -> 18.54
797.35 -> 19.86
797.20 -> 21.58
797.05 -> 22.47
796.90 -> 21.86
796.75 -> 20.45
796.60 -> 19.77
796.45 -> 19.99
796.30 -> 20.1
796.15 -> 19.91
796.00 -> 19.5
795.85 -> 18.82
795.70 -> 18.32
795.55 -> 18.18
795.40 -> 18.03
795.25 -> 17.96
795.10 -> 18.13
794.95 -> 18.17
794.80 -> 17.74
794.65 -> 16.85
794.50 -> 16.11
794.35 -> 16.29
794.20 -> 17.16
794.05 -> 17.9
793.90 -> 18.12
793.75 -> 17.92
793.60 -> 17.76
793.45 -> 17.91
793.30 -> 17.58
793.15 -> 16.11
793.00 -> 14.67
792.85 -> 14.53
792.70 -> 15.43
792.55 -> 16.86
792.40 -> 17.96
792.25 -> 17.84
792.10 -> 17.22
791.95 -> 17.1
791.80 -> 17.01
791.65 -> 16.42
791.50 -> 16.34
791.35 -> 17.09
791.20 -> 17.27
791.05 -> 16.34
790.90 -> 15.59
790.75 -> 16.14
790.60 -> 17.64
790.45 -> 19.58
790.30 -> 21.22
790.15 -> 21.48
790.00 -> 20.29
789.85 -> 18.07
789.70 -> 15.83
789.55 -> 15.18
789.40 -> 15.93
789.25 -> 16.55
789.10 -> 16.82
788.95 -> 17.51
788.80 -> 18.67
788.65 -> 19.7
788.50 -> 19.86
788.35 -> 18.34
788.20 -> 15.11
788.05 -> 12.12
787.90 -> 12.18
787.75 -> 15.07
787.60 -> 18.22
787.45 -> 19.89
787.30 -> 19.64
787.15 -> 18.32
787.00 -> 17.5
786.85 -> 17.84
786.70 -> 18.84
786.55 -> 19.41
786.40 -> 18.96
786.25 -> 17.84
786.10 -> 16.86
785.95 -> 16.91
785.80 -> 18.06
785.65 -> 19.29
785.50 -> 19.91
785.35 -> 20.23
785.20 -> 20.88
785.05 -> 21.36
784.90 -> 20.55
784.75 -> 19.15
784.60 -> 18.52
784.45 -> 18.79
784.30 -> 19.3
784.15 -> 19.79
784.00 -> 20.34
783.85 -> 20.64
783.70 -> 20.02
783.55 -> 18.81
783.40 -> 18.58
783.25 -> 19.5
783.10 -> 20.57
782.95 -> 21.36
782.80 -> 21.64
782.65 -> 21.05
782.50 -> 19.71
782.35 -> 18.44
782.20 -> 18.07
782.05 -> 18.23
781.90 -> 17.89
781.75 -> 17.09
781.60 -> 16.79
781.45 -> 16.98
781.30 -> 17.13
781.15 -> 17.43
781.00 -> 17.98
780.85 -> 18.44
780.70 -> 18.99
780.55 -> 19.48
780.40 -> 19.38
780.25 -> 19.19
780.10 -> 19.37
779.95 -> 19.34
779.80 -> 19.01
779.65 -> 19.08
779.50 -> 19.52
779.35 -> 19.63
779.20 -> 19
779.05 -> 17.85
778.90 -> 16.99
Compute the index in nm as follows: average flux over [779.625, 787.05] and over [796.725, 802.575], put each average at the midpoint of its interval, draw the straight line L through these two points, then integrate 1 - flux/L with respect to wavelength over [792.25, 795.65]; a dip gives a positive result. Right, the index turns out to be 0.39 nm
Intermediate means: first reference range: 19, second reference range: 19.6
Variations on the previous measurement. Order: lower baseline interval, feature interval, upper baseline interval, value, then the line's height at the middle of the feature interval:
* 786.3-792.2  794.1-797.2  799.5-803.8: -0.072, 18.4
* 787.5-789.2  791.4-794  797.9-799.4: 0.161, 18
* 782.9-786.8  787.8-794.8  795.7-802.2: 0.868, 19.5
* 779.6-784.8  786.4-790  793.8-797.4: 0.307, 19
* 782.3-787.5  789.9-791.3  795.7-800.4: 0.087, 19.6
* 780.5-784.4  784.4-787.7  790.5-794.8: -0.122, 18.2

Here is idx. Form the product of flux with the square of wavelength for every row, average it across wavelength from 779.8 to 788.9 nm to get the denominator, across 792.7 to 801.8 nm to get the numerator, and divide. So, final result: 1.04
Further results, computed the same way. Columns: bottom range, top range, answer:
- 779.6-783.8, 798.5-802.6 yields 1.07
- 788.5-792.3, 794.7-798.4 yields 1.13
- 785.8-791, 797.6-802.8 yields 1.13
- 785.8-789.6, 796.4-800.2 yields 1.18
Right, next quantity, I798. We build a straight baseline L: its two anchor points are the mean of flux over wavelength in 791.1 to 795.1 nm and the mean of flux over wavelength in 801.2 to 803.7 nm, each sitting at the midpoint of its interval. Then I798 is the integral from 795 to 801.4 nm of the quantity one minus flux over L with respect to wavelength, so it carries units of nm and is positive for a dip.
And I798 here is -0.48 nm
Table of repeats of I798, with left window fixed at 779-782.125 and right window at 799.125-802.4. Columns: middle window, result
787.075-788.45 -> 0.16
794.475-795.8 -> 0.09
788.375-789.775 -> 0.11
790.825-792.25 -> 0.16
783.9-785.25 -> -0.09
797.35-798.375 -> -0.03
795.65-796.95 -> -0.05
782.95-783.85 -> -0.06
